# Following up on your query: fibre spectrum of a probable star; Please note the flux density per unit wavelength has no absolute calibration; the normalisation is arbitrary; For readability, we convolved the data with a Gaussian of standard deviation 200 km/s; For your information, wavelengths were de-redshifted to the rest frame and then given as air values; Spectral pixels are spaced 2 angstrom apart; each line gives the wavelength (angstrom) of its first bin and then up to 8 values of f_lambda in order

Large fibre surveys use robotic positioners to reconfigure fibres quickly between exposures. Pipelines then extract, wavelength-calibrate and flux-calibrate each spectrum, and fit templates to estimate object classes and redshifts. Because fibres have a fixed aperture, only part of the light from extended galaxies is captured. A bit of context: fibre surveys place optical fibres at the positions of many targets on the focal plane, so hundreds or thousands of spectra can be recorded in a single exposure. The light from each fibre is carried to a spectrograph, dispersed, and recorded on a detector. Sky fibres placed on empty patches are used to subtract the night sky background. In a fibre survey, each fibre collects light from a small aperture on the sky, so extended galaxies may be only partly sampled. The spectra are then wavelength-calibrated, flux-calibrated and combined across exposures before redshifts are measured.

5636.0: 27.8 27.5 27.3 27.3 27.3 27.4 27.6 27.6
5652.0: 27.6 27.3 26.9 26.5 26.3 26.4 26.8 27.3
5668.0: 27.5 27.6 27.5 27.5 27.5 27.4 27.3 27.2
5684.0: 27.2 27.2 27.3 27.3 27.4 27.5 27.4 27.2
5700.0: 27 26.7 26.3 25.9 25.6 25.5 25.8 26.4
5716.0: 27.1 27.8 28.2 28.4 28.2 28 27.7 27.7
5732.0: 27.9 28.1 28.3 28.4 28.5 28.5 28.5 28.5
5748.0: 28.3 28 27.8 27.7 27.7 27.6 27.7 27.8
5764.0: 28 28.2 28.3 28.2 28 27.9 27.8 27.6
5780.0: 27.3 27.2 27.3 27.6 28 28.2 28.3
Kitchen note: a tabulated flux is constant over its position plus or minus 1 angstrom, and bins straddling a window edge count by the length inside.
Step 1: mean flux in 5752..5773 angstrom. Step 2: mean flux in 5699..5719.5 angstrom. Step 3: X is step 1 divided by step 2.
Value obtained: 1.06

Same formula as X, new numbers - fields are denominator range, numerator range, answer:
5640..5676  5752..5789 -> 1.02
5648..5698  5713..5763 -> 1.03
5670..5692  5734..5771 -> 1.03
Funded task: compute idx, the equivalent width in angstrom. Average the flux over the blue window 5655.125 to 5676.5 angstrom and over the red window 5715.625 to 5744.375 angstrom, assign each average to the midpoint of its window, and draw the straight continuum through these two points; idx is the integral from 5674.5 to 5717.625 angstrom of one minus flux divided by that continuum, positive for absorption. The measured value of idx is 1.0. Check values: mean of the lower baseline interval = 27.1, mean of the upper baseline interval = 28.1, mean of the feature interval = 26.9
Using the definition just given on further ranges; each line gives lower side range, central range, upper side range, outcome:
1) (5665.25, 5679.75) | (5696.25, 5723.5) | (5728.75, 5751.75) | 1.1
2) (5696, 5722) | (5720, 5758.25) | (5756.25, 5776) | -1.0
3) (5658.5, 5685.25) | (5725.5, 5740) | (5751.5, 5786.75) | -0.3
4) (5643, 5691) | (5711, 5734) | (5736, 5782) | 0.1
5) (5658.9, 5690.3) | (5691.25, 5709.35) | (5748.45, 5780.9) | 0.4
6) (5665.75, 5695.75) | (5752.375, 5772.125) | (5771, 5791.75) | -0.2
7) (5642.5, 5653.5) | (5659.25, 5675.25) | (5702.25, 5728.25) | 0.1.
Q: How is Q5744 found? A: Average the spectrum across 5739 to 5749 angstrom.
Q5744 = 28.5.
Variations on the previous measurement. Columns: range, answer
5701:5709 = 26.1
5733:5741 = 28.3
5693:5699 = 27.4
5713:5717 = 26.8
